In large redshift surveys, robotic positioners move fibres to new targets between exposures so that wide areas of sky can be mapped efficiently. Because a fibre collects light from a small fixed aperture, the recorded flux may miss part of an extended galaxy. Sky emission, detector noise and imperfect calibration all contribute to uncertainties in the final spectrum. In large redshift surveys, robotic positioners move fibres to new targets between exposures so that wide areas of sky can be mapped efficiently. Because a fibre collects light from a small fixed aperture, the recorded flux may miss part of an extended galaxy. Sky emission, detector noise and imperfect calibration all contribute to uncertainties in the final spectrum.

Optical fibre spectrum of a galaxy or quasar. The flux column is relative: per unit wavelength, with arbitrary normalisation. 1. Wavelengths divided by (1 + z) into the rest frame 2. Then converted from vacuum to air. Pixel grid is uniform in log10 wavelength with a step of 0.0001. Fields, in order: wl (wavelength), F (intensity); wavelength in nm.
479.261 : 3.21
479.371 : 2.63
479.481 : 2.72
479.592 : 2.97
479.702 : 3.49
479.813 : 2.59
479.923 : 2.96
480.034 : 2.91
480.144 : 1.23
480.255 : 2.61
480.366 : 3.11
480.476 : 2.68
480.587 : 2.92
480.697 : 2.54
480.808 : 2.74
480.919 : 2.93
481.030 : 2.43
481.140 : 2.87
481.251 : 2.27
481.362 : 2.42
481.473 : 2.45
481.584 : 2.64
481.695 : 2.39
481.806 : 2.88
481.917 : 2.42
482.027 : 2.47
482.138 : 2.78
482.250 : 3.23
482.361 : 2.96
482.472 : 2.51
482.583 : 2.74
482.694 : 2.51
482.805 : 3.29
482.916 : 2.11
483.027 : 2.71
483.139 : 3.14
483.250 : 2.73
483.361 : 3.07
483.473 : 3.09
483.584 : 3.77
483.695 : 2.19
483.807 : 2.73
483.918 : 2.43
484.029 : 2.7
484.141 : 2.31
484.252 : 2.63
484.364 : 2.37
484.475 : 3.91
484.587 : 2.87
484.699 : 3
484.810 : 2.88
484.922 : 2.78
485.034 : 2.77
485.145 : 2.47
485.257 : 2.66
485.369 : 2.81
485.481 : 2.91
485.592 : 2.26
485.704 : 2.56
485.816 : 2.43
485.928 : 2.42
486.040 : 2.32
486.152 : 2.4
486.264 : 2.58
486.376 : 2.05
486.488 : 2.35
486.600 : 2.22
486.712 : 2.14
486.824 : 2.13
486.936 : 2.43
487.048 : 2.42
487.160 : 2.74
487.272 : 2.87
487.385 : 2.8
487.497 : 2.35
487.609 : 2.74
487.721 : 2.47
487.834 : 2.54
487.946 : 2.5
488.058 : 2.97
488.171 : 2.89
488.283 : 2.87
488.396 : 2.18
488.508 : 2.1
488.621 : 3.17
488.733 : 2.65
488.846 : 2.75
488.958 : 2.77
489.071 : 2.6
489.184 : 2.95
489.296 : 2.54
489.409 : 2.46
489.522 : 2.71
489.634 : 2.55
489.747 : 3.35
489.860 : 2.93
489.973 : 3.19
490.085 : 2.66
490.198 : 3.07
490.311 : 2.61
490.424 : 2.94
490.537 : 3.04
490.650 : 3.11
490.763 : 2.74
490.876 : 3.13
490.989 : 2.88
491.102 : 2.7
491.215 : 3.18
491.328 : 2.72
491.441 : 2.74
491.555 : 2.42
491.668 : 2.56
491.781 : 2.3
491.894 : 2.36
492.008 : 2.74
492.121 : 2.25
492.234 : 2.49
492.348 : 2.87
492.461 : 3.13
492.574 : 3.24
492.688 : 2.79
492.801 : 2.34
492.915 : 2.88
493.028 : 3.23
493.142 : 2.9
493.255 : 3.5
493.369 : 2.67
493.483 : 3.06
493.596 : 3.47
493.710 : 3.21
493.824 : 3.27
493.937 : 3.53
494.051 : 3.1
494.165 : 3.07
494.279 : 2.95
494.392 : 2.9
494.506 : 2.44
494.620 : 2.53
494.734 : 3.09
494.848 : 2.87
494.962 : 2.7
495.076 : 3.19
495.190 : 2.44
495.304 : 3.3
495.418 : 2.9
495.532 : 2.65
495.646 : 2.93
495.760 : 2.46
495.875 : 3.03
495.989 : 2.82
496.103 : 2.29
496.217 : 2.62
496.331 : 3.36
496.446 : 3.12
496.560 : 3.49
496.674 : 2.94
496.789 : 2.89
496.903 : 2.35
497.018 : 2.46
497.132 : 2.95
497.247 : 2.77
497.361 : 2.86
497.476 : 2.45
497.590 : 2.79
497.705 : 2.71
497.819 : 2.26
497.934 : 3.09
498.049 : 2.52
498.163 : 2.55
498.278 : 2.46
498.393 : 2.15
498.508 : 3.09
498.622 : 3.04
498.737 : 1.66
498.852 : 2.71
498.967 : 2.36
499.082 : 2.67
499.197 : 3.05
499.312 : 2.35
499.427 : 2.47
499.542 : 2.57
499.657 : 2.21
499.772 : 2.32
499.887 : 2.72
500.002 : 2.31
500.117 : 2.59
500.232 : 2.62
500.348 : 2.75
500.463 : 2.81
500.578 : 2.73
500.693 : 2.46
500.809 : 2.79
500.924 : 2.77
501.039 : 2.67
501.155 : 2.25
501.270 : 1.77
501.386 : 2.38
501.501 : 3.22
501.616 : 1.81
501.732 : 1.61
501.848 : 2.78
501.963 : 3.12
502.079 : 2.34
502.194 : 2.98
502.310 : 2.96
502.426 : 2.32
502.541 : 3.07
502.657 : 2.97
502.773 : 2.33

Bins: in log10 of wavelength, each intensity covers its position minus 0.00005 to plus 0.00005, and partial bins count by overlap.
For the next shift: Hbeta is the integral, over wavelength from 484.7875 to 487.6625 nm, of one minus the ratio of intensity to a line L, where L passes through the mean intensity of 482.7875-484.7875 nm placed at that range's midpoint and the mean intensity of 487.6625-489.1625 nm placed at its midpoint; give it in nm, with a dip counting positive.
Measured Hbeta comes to 0.24 nm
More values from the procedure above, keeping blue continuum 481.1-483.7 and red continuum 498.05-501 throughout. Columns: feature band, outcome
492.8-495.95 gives -0.41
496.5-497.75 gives -0.09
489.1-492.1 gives -0.14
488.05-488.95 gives 0.00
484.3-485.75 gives -0.04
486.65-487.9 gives 0.09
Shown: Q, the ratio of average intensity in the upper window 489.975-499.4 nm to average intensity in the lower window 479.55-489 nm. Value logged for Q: 1.1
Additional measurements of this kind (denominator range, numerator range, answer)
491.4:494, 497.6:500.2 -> 0.89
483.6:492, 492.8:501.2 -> 1.04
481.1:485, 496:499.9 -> 0.97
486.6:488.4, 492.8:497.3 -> 1.14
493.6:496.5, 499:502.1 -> 0.86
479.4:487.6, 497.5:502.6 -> 0.96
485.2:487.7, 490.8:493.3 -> 1.12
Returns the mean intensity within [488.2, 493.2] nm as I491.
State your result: 2.77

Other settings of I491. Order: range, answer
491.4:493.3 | 2.74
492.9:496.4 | 2.95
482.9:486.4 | 2.7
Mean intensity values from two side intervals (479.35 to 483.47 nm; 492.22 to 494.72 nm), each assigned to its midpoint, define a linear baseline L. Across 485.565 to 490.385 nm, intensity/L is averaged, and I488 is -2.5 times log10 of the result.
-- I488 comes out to 0.10 mag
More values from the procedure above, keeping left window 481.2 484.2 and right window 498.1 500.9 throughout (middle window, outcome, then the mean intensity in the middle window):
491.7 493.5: -0.067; 2.79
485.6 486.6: 0.130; 2.37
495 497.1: -0.102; 2.85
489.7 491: -0.129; 2.97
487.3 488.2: 0.002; 2.66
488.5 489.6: -0.018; 2.69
